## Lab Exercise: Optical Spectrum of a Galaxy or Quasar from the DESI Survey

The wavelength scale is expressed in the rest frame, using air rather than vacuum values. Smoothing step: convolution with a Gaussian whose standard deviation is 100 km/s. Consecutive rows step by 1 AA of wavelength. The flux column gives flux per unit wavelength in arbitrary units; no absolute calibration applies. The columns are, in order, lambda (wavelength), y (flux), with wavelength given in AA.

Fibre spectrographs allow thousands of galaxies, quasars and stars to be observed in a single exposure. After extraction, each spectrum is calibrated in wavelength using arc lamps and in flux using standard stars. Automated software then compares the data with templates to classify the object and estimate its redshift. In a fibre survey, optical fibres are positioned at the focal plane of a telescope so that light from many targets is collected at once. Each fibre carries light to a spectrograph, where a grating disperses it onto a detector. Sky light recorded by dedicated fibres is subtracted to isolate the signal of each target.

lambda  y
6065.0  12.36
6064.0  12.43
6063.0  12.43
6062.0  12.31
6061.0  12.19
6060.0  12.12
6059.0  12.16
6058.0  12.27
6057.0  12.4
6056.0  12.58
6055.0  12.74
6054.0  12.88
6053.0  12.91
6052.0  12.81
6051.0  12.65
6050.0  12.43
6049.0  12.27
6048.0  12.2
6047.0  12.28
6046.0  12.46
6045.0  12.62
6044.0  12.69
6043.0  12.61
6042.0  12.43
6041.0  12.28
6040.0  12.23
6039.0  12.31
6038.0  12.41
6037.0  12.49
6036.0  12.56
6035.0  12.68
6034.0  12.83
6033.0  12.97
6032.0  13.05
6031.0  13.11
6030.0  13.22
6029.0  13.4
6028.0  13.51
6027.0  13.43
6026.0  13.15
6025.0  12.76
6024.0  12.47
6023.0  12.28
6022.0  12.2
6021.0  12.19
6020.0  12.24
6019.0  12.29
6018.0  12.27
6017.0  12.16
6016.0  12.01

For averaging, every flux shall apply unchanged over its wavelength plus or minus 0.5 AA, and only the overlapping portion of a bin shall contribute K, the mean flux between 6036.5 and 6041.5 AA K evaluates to 12.3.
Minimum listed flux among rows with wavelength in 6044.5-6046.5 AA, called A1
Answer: 12.46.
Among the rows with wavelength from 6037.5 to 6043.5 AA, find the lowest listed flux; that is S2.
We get 12.23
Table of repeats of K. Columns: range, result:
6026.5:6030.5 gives 13.4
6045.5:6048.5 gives 12.3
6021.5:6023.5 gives 12.2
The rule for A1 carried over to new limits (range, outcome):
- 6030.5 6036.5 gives 12.56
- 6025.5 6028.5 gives 13.15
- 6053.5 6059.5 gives 12.16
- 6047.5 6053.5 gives 12.2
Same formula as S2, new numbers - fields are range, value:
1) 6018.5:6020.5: 12.24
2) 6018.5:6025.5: 12.19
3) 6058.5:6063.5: 12.12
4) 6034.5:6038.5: 12.41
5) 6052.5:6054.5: 12.88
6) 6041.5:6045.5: 12.43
